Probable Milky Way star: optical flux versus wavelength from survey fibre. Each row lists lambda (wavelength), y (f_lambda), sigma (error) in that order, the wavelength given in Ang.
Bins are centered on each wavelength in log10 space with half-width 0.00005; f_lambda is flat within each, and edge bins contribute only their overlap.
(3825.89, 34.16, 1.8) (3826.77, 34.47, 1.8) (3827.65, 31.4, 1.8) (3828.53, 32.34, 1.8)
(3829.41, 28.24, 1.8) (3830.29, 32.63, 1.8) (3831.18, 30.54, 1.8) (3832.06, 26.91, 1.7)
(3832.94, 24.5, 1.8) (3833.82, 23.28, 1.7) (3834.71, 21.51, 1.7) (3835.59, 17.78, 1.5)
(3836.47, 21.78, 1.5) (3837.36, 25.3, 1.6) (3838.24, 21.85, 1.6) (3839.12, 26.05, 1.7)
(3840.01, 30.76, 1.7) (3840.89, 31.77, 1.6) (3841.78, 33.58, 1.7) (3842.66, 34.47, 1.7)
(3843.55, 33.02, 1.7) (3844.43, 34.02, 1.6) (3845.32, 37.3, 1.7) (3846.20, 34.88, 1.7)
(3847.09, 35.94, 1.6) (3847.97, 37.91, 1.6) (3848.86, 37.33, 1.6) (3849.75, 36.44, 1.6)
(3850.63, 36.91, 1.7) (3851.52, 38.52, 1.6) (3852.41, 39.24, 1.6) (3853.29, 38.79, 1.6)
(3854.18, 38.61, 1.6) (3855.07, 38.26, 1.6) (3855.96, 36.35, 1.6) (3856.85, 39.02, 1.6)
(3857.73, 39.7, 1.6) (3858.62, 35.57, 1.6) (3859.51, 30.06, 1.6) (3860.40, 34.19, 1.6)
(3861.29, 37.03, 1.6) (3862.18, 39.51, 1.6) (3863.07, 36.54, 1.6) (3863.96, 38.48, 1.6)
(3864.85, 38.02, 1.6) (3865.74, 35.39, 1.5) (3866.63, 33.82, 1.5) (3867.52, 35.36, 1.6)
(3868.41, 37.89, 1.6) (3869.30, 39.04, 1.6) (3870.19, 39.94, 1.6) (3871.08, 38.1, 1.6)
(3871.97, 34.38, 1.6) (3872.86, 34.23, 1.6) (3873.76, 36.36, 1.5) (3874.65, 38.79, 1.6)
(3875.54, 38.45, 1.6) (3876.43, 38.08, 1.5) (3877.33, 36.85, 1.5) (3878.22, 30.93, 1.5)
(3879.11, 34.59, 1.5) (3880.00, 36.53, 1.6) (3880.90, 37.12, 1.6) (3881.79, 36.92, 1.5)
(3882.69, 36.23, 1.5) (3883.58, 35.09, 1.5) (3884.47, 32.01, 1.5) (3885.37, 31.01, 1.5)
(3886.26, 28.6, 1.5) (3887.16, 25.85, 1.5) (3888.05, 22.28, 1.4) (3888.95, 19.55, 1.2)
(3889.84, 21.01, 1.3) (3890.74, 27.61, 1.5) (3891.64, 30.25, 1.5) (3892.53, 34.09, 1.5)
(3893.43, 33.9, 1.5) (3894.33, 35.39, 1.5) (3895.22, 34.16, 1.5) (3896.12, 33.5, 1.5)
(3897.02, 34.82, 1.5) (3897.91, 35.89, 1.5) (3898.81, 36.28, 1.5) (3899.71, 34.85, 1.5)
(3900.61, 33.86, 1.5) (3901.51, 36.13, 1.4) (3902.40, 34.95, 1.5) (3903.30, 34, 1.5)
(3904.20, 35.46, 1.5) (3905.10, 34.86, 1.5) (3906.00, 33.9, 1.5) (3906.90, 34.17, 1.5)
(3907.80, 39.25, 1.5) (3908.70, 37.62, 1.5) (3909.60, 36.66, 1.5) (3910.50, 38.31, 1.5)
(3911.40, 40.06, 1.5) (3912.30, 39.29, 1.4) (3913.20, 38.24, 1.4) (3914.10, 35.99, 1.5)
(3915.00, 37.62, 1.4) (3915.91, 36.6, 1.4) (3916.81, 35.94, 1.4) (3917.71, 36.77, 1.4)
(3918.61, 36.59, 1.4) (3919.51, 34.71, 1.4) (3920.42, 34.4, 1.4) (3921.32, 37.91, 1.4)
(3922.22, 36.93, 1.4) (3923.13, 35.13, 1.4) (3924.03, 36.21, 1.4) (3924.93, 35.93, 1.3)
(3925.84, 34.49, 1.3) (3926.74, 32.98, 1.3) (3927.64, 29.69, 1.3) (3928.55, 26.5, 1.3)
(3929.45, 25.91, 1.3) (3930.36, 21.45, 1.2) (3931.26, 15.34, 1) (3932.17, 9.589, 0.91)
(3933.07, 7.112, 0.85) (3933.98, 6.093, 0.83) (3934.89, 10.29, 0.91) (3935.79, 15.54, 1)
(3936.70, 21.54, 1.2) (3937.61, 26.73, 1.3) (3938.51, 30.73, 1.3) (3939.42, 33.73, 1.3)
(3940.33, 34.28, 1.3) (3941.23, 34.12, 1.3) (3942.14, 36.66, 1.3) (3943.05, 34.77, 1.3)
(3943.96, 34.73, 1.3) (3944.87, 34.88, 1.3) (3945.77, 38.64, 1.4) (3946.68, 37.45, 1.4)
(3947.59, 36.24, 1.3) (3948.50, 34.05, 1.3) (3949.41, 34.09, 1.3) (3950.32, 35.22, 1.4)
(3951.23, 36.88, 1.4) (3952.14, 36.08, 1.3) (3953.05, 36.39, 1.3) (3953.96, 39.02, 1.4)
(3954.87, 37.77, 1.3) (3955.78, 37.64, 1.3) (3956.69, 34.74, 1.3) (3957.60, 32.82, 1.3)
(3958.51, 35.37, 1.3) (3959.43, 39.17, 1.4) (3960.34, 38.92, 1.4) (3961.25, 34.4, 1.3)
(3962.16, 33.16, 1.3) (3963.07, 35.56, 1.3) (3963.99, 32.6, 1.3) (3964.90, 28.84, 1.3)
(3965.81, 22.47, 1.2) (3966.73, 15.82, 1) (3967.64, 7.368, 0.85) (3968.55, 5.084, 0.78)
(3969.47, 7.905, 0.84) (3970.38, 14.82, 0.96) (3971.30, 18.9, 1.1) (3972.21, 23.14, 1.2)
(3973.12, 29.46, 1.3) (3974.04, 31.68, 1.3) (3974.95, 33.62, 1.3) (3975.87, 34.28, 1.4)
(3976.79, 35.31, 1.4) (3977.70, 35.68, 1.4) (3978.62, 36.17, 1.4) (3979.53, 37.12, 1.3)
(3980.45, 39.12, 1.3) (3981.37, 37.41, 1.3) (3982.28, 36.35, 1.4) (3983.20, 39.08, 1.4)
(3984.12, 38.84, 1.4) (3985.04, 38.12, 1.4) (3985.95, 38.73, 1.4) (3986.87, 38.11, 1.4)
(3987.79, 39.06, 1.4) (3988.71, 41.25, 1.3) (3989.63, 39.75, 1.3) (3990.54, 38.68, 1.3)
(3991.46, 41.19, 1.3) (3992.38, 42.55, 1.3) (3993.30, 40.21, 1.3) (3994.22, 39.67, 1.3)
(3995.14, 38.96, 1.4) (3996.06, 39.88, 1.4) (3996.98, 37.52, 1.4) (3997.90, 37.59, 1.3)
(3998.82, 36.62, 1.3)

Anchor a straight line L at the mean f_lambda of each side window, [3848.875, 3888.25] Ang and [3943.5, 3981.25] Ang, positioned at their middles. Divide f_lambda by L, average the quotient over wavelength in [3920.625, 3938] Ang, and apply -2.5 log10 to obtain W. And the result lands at 0.32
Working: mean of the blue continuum 35.9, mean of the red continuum 31.3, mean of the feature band 24.6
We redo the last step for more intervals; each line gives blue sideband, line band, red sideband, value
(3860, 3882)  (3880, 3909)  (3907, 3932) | 0.08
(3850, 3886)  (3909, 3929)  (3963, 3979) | -0.17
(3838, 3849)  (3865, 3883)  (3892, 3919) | -0.06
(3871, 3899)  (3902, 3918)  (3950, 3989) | -0.12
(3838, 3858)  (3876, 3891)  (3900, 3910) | 0.14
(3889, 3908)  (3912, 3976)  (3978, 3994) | 0.20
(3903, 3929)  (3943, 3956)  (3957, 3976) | -0.22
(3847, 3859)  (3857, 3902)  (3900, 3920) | 0.09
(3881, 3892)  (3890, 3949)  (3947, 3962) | 0.01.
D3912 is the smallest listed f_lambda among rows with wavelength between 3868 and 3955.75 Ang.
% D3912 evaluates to 6.093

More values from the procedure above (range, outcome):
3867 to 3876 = 34.23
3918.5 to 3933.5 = 7.112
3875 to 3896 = 19.55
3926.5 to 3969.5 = 5.084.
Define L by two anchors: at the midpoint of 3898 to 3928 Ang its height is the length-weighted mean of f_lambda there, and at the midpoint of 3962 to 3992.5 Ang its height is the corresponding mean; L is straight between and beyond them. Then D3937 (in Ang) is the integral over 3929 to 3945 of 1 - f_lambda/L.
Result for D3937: 4.8 Ang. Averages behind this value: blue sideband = 36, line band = 23.9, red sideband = 31.3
